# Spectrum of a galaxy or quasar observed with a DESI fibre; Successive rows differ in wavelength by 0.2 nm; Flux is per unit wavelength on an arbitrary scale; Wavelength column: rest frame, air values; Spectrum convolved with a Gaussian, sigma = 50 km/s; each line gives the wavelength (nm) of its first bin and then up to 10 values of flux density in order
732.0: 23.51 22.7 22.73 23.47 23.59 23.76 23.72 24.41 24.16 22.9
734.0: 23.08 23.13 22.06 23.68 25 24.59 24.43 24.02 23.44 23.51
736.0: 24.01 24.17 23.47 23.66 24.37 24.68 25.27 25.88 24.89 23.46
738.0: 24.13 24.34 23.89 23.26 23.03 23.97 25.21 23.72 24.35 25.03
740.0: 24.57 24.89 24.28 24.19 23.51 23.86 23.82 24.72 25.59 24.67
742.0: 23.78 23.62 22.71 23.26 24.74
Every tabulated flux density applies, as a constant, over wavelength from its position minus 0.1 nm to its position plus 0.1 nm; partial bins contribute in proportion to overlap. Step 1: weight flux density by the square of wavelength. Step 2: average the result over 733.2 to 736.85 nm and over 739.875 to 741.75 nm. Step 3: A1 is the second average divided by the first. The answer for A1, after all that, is 1.04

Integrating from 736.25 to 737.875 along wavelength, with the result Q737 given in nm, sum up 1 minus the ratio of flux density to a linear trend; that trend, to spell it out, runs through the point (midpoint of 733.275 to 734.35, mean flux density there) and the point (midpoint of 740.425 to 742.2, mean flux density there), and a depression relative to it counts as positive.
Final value -0.05 nm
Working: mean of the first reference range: 23.5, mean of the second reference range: 24.2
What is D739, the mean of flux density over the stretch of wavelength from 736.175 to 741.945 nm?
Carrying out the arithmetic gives 24.3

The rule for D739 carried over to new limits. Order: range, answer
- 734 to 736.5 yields 23.8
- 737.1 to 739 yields 24.2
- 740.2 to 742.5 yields 24.1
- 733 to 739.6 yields 24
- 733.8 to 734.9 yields 23.3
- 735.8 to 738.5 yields 24.3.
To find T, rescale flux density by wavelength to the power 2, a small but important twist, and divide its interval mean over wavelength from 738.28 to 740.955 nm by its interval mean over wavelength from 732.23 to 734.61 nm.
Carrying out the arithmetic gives 1.1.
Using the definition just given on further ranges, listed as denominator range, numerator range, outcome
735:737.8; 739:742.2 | 1.02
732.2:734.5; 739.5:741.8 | 1.07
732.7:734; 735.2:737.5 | 1.03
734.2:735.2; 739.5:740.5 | 1.05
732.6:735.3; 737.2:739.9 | 1.04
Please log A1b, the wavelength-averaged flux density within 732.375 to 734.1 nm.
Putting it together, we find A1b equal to 23.6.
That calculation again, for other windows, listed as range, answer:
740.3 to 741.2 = 23.9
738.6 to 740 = 24.2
